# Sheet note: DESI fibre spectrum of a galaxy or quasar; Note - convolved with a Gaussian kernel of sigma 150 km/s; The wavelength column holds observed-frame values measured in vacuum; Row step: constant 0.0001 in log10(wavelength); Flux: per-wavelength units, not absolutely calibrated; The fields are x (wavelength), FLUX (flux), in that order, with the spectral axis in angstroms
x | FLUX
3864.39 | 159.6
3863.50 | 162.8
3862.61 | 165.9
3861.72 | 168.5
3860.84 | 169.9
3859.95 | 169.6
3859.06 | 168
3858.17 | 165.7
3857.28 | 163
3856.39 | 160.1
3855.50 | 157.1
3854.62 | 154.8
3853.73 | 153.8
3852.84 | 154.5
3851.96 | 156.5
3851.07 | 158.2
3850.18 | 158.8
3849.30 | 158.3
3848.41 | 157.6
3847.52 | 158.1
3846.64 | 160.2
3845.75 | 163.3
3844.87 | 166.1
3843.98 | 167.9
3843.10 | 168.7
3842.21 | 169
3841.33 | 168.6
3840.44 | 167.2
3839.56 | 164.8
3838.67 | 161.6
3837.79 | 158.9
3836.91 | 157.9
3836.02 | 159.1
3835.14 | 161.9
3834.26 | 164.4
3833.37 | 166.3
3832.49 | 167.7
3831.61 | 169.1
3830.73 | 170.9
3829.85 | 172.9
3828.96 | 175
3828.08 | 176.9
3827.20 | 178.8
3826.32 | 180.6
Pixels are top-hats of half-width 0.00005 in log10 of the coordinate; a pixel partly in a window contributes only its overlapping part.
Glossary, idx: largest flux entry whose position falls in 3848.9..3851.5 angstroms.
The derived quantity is 158.8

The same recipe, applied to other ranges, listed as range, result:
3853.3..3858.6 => 165.7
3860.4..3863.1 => 169.9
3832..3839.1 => 167.7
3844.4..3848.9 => 166.1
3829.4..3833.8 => 172.9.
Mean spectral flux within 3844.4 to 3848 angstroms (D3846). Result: 162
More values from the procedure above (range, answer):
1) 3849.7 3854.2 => 156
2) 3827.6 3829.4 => 176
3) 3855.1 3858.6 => 161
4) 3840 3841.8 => 168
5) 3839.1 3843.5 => 167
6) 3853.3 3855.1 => 155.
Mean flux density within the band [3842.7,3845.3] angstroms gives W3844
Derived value 168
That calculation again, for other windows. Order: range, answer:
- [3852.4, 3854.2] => 154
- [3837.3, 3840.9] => 163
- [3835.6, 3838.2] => 158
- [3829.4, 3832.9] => 170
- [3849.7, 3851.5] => 159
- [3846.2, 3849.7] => 158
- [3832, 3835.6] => 165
